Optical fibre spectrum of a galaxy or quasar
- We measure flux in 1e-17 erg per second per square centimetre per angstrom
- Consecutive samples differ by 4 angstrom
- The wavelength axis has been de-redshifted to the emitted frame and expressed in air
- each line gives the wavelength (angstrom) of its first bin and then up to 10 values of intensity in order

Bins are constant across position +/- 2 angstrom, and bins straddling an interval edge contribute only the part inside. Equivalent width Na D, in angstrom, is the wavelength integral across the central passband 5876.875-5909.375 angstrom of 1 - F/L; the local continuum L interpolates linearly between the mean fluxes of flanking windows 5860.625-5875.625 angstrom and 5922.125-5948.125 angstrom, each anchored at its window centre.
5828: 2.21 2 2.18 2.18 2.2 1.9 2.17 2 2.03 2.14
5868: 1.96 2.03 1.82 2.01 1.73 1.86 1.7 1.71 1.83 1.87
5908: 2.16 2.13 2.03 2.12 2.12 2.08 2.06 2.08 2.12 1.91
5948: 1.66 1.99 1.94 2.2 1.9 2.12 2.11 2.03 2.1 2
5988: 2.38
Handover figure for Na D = 2.74 angstrom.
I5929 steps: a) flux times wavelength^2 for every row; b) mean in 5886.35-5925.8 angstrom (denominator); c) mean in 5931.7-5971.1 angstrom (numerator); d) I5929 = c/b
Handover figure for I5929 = 1.04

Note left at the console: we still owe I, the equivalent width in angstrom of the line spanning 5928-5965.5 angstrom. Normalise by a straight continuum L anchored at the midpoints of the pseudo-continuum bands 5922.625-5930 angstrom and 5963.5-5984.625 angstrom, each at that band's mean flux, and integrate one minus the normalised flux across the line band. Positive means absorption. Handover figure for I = 1.62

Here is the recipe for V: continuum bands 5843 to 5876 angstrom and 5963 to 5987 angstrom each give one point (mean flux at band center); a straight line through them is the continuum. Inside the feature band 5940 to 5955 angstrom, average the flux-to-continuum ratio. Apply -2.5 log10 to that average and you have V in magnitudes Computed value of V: 0.089 mag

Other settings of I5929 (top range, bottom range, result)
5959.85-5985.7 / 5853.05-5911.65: 1.10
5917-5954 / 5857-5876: 1.02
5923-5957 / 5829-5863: 0.99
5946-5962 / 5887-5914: 1.05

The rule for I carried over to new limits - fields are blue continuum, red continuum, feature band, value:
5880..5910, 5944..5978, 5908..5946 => -3.19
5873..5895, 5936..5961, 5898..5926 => -2.18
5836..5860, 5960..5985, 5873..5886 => 1.35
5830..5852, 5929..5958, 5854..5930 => 2.58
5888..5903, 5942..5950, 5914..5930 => -2.79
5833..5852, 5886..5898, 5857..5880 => -0.85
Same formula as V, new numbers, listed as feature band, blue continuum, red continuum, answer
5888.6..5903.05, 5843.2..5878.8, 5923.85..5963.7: 0.14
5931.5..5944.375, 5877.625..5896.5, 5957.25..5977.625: -0.05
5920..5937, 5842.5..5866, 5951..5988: -0.01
